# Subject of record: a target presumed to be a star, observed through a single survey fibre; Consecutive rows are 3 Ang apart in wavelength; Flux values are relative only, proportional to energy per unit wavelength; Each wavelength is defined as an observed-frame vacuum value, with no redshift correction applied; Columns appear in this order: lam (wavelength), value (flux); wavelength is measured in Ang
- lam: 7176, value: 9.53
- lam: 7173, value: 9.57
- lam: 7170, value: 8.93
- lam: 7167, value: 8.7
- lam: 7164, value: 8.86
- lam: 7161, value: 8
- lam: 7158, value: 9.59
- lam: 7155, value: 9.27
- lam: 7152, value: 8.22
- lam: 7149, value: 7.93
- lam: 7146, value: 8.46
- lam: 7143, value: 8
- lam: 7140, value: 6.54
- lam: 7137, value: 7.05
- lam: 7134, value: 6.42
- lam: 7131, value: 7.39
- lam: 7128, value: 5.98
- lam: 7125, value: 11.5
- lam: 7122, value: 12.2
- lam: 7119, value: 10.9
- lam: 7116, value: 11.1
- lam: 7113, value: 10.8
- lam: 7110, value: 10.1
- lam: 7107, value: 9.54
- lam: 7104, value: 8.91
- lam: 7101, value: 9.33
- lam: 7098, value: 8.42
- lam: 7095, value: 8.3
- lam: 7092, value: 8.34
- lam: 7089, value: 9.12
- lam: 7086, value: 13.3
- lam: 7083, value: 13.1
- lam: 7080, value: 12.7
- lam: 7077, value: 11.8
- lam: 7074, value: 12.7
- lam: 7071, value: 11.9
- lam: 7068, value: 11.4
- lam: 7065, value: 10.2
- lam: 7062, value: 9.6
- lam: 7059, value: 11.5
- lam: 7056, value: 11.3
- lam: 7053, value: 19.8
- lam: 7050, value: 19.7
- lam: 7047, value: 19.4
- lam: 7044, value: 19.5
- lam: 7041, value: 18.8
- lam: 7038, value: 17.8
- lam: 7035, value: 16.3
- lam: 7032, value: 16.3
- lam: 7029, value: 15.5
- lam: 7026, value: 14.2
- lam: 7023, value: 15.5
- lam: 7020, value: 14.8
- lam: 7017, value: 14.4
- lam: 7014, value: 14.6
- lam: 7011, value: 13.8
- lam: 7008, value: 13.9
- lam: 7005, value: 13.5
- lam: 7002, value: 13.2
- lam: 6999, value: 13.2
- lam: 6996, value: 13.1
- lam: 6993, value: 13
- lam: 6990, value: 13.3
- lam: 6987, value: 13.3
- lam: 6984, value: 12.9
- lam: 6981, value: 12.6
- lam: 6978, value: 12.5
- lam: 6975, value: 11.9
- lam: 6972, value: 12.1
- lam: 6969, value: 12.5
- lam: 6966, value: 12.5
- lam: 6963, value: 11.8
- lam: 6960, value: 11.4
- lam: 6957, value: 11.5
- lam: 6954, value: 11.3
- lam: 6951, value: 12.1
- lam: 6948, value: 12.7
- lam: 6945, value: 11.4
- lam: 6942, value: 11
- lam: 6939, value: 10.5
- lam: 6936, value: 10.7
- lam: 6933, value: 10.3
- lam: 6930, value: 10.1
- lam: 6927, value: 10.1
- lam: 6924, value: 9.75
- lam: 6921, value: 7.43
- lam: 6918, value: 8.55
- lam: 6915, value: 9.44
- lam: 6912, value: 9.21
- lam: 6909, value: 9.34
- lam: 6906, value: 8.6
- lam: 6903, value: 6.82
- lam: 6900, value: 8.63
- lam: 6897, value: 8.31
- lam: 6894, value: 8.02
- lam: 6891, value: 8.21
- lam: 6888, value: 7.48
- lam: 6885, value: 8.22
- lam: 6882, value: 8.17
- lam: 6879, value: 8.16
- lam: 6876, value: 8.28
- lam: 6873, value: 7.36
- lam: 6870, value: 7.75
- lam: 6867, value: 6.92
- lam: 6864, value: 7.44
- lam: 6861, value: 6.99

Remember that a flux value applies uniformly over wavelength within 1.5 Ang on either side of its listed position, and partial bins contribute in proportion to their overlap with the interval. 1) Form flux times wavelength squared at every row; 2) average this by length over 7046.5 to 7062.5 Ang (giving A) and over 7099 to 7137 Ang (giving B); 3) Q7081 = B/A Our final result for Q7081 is 0.63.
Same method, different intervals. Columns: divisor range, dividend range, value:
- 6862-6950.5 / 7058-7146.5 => 1.17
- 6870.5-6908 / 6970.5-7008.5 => 1.66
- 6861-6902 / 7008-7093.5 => 1.89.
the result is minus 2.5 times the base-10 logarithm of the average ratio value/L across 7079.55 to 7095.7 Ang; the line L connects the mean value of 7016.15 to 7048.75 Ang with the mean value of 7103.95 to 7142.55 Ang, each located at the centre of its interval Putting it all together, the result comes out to 0.12 mag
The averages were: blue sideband 16.7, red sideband 9.09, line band 10.8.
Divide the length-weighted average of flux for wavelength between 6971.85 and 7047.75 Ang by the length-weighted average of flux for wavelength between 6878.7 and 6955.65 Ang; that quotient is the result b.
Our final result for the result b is 1.55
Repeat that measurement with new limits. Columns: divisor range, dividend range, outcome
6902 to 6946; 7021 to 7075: 1.58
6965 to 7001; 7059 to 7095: 0.88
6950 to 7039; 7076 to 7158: 0.70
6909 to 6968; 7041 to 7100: 1.21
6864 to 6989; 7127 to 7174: 0.81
